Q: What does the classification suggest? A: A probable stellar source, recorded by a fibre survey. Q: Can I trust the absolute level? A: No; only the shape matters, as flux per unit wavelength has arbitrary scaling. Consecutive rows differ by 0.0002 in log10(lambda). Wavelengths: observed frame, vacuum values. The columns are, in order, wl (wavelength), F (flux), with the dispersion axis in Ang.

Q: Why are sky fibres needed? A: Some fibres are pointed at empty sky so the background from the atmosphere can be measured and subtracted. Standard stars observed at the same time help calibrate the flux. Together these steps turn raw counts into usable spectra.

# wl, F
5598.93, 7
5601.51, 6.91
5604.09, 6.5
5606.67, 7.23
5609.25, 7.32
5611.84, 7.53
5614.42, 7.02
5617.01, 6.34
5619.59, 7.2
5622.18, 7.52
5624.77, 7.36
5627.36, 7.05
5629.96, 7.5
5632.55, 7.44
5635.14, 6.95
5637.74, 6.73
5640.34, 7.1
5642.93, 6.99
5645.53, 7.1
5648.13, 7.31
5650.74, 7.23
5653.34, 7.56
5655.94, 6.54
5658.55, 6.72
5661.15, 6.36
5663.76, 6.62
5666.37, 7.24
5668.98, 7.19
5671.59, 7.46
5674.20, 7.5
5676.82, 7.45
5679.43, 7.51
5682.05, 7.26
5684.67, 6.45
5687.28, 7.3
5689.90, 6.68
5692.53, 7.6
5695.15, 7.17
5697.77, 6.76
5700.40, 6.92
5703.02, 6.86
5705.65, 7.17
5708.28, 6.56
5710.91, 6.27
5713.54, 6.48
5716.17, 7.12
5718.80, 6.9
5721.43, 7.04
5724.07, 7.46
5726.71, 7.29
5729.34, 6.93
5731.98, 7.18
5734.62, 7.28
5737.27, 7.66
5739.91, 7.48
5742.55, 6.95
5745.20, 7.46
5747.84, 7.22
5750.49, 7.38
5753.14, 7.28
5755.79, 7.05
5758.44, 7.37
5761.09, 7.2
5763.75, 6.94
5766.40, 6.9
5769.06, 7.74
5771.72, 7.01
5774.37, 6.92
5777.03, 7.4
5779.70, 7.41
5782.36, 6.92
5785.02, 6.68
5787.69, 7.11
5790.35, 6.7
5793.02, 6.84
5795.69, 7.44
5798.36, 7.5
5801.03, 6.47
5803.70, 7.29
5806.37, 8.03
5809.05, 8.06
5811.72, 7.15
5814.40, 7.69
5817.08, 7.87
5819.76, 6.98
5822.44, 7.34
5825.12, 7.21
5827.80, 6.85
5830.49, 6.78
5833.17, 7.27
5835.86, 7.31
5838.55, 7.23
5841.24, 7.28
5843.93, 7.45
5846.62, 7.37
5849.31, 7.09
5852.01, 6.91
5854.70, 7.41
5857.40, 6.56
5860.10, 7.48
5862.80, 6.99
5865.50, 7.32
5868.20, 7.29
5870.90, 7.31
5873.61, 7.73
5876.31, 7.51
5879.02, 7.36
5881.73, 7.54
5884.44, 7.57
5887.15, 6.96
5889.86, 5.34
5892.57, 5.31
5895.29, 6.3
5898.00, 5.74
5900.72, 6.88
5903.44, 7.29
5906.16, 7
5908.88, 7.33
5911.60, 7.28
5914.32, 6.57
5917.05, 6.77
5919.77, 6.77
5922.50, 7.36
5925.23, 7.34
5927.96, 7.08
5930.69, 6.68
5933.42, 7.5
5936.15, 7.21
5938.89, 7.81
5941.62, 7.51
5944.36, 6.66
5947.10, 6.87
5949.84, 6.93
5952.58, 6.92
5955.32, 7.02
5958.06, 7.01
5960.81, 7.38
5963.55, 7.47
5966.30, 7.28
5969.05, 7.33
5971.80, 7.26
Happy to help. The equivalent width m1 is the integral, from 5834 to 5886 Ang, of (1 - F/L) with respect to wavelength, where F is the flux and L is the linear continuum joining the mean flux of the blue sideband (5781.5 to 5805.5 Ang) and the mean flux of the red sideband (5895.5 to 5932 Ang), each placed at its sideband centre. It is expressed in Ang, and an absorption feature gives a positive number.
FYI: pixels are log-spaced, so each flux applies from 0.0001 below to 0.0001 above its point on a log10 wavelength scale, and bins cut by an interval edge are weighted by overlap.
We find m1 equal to -2.5 Ang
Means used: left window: 7.02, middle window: 7.3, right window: 6.91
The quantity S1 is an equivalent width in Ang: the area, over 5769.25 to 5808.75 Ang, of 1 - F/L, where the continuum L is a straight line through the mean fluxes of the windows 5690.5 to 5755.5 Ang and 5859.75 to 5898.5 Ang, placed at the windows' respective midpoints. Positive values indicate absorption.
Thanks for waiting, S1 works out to -0.8 Ang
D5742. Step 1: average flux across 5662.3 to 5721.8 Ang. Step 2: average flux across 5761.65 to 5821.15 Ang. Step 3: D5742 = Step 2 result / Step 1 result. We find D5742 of 1.03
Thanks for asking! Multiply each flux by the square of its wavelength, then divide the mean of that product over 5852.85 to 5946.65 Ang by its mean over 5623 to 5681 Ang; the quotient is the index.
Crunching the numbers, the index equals 1.1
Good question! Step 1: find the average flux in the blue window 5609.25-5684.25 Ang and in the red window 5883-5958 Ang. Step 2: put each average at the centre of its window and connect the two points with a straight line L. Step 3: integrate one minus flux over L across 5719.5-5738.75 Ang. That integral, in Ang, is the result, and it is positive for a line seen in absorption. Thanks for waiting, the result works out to -0.5 Ang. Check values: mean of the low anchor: 7.13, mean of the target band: 7.25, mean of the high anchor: 6.89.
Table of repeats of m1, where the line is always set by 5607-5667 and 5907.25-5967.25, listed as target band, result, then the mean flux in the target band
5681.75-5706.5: 0.28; 7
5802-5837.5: -1.28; 7.36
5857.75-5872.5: -0.26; 7.24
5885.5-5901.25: 2.31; 6.08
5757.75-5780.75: -0.34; 7.2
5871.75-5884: -0.71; 7.52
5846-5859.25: 0.08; 7.07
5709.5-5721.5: 0.60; 6.74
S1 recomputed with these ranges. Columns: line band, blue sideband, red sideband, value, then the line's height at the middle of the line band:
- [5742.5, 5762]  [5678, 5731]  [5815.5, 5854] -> -0.51 Ang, 7.07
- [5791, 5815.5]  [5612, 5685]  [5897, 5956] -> -1.03 Ang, 7.07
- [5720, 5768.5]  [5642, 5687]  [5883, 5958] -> -1.40 Ang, 7.03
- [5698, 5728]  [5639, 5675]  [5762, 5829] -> 0.91 Ang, 7.12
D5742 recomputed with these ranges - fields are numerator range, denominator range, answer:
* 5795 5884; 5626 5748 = 1.03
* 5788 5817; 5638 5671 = 1.05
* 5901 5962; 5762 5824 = 0.98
